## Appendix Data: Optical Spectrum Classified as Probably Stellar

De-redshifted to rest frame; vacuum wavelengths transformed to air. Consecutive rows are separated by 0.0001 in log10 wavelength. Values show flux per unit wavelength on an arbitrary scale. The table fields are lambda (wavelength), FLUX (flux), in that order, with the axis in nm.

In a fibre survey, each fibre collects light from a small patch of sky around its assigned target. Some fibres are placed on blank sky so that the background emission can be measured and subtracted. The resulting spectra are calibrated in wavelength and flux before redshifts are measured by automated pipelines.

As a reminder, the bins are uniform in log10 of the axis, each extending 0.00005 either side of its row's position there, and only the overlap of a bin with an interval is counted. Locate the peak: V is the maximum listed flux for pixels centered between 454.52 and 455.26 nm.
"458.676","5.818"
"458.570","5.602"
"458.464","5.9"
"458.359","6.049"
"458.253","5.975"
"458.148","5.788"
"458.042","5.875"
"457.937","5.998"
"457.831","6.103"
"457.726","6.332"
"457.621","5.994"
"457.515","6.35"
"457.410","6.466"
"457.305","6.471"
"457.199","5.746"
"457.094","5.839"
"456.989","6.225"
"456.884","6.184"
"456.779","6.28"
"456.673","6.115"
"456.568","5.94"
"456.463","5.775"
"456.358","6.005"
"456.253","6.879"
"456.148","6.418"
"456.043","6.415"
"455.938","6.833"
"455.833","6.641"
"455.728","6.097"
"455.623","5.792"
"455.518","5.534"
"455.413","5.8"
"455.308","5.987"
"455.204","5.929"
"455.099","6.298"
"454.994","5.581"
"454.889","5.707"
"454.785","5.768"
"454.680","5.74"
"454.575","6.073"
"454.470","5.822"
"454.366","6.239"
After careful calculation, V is 6.298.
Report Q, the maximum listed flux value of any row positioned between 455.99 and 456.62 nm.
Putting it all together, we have 6.879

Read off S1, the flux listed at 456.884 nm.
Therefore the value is 6.184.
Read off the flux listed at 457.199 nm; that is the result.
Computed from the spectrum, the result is 5.746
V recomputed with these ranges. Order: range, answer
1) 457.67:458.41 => 6.332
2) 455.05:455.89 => 6.641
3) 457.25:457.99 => 6.471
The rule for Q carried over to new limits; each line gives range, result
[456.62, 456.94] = 6.28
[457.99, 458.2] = 5.875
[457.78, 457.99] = 6.103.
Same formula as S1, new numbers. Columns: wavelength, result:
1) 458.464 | 5.9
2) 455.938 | 6.833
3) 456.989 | 6.225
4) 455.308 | 5.987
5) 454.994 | 5.581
